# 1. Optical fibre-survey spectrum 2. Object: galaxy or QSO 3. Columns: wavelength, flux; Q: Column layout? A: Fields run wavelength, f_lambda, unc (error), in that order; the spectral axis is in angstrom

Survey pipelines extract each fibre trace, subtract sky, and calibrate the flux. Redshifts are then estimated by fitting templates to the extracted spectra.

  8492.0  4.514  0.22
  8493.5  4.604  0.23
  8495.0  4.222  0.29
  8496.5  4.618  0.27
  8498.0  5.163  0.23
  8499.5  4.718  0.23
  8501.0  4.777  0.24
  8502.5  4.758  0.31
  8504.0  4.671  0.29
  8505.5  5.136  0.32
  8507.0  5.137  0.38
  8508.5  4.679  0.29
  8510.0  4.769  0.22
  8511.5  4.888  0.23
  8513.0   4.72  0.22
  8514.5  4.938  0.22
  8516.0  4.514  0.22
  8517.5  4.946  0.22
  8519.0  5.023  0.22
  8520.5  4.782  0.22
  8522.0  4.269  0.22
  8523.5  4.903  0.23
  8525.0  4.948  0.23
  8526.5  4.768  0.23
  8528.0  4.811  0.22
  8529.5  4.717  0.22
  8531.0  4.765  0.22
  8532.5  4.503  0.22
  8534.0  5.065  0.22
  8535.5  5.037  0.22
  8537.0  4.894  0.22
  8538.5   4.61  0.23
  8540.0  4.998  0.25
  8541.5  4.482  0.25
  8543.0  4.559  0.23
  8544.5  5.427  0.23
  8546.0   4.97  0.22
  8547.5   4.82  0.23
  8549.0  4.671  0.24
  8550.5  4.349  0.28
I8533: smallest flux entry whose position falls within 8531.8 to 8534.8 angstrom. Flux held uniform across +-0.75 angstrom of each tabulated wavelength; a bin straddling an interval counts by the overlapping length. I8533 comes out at 4.503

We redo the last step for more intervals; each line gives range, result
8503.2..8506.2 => 4.671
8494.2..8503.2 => 4.222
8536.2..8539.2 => 4.61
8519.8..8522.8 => 4.269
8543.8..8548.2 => 4.82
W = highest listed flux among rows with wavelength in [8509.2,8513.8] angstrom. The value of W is 4.888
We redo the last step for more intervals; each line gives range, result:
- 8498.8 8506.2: 5.136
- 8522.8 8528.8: 4.948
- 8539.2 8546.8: 5.427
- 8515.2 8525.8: 5.023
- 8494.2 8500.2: 5.163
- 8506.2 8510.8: 5.137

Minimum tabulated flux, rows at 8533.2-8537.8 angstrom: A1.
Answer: 4.894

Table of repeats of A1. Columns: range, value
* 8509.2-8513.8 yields 4.72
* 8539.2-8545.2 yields 4.482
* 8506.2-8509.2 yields 4.679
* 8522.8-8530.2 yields 4.717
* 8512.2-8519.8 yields 4.514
